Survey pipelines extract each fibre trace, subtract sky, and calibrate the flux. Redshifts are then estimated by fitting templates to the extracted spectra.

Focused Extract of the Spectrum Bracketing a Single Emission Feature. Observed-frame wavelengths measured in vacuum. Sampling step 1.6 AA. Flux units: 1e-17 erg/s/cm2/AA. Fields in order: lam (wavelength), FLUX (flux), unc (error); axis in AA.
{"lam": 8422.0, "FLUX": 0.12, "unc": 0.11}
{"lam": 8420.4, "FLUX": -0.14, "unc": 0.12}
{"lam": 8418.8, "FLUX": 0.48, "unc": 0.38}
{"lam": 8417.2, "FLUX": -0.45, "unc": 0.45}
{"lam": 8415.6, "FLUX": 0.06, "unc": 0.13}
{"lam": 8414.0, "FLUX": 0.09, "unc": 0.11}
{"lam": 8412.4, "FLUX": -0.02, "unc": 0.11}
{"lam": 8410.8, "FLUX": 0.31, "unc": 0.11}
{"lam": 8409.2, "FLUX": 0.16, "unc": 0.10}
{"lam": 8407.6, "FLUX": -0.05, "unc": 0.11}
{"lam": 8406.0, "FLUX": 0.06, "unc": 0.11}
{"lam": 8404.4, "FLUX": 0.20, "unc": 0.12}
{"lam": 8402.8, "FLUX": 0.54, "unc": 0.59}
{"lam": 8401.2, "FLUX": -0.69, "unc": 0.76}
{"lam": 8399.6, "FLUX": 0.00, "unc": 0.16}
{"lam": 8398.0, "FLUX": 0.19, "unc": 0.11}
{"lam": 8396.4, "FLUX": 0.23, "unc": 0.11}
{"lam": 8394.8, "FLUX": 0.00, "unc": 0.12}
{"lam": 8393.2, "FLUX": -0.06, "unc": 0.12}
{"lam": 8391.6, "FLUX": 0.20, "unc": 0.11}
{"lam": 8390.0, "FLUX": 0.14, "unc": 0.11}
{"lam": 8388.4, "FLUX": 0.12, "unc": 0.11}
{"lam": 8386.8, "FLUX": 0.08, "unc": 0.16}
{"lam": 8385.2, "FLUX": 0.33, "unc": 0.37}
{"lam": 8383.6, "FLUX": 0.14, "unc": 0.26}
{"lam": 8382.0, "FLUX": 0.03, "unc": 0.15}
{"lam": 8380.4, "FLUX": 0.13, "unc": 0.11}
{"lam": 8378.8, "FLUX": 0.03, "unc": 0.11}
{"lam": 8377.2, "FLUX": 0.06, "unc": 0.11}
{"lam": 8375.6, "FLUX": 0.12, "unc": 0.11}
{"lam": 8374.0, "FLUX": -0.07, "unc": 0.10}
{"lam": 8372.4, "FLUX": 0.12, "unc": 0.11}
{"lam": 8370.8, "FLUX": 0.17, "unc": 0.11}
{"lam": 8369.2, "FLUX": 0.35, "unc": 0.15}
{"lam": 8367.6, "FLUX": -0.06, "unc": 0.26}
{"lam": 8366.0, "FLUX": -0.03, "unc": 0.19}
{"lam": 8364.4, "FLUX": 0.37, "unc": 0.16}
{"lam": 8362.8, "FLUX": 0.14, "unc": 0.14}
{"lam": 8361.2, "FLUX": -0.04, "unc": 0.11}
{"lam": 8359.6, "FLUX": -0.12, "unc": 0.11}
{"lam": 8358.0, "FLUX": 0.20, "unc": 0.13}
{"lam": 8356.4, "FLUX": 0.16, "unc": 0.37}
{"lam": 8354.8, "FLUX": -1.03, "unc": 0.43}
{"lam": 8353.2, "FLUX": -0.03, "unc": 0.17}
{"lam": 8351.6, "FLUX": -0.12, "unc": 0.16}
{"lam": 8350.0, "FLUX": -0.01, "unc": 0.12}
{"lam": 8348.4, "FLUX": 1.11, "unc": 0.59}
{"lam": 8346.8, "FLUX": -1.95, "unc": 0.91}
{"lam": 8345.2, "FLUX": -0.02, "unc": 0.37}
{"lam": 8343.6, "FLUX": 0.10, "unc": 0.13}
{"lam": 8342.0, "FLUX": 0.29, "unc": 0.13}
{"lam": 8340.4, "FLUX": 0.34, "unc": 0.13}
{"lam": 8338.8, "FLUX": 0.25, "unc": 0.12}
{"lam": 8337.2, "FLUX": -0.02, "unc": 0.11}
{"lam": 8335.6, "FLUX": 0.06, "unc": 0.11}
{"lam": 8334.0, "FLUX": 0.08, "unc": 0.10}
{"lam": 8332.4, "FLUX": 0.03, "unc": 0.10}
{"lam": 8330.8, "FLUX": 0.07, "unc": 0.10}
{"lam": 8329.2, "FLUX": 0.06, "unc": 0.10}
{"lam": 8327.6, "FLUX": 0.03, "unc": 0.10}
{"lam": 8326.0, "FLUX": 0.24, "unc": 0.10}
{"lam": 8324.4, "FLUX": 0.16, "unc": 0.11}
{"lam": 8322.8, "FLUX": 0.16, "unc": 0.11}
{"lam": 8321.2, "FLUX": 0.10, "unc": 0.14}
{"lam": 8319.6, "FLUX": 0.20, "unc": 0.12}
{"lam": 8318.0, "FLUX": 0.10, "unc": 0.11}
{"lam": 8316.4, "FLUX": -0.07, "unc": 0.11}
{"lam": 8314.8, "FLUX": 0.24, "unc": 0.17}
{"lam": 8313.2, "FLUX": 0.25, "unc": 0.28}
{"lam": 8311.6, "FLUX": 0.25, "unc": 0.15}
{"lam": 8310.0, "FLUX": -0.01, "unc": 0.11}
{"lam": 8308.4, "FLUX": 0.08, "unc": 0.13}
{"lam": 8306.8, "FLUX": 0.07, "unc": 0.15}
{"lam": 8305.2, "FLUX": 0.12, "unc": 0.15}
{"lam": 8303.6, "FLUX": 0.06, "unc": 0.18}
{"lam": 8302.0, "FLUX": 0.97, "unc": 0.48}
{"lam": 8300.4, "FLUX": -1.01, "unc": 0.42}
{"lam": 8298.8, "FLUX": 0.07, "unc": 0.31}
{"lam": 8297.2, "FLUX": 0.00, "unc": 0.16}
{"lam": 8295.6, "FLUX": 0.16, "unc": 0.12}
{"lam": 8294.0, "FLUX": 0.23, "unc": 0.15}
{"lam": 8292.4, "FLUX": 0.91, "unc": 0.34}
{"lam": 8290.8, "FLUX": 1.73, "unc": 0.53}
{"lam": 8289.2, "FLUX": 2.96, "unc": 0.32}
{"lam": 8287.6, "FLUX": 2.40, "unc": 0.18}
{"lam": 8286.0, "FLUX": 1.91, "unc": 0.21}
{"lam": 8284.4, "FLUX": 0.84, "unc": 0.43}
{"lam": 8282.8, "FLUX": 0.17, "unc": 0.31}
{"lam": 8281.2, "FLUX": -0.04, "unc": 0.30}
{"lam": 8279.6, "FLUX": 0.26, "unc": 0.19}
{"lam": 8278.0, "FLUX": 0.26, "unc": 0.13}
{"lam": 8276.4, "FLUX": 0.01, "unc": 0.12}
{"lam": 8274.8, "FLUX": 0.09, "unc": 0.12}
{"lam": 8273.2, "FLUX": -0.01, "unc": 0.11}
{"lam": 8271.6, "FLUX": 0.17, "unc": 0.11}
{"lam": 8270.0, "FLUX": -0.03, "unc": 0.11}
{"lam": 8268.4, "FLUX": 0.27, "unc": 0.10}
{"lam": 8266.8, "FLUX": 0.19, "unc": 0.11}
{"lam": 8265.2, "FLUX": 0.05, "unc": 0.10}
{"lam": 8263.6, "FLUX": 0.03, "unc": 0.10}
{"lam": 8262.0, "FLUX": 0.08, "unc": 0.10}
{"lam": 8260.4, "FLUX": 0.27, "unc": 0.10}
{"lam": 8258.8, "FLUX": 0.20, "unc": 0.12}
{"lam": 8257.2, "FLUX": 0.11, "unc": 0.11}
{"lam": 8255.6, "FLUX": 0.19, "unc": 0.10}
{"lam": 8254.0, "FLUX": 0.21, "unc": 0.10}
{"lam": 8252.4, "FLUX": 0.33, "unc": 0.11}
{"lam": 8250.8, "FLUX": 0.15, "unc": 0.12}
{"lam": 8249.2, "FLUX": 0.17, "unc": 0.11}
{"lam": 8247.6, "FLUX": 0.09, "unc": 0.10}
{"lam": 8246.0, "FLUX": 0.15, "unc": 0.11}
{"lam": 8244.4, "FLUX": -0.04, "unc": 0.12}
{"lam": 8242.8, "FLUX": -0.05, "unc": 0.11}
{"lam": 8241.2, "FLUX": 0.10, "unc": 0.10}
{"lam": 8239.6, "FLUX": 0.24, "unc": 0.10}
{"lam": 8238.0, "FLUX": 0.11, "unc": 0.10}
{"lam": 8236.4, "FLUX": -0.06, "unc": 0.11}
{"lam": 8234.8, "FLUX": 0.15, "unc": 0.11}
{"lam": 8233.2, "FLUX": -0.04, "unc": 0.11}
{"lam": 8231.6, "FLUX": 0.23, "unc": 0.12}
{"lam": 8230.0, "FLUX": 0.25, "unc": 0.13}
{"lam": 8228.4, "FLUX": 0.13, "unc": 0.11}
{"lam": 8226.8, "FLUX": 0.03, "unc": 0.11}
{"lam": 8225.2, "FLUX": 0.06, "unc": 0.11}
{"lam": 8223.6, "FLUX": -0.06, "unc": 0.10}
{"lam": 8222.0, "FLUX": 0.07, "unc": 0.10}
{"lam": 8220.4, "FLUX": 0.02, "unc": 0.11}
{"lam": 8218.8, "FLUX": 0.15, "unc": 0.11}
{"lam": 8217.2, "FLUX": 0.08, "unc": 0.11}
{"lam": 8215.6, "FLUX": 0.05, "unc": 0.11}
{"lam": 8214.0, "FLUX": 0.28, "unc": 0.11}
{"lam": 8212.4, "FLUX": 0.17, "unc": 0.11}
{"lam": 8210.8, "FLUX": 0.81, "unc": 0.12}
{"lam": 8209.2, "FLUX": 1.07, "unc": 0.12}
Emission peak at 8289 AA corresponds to [O III] 5007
